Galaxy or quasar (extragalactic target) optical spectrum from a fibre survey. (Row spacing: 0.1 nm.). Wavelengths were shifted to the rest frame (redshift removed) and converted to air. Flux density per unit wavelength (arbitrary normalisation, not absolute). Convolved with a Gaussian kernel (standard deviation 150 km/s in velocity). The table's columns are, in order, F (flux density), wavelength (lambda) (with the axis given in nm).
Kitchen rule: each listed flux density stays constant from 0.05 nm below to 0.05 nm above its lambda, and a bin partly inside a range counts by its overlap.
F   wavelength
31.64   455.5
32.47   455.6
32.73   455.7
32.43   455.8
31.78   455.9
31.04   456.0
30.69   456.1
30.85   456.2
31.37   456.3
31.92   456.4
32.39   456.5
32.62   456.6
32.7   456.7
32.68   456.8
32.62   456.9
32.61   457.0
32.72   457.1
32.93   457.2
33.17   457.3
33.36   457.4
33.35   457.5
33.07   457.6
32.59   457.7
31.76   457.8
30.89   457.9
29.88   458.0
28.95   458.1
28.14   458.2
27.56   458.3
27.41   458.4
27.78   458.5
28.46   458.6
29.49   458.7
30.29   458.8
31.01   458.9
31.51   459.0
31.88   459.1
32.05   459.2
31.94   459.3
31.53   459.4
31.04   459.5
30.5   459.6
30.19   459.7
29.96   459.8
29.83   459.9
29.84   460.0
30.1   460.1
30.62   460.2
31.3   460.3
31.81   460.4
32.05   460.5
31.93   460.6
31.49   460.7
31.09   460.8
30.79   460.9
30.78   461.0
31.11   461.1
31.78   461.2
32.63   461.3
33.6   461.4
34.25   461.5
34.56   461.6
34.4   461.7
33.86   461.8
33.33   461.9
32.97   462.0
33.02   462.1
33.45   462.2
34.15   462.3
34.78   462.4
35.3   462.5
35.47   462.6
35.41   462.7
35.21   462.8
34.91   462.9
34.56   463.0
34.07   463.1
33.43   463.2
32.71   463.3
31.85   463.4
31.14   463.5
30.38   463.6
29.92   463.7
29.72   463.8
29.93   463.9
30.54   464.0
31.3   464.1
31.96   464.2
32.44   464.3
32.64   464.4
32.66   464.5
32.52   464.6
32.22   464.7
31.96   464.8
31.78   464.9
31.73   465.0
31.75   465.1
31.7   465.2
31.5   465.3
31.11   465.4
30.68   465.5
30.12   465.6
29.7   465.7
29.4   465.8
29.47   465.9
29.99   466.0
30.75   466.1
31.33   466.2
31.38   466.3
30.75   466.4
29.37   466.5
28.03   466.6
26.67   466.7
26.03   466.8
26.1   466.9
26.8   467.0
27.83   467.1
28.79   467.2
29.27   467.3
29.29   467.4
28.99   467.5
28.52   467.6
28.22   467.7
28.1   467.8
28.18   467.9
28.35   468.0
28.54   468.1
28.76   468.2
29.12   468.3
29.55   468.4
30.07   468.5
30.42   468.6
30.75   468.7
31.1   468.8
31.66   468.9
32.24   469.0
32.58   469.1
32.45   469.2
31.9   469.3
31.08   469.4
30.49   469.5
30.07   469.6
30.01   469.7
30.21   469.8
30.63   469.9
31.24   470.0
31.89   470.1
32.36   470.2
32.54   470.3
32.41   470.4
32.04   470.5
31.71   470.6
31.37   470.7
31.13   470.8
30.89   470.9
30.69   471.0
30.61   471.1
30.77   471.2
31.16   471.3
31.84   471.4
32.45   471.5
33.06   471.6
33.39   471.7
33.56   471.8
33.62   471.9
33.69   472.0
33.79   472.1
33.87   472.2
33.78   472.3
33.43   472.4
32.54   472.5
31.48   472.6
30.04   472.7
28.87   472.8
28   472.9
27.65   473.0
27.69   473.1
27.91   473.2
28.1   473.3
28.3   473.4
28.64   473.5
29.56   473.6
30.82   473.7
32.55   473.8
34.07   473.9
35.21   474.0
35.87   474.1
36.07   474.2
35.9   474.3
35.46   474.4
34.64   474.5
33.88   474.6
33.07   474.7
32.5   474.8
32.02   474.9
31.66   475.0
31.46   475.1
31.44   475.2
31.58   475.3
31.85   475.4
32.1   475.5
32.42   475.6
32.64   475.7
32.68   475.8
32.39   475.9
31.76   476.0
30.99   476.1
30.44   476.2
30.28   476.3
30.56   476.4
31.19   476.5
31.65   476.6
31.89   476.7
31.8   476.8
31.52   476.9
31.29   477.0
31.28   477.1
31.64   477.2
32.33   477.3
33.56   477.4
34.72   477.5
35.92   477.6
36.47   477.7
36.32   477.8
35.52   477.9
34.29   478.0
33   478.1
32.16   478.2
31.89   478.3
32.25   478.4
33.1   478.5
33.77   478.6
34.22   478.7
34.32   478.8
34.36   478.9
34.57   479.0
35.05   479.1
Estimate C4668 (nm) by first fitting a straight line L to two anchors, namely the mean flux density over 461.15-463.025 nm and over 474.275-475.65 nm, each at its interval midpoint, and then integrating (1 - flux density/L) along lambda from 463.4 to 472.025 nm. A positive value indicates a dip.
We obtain 0.74 nm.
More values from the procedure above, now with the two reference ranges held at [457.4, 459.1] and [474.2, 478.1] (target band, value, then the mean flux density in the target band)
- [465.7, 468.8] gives 0.25 nm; 29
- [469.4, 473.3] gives 0.09 nm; 31.3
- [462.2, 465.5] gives -0.16 nm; 32.5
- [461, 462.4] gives -0.11 nm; 33.3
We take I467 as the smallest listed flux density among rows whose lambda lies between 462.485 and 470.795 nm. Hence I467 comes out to 26.03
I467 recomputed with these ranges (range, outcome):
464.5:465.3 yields 31.5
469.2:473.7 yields 27.65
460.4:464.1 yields 29.72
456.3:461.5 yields 27.41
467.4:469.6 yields 28.1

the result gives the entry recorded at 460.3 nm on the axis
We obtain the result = 31.3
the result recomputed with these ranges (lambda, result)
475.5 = 32.1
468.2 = 28.76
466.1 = 30.75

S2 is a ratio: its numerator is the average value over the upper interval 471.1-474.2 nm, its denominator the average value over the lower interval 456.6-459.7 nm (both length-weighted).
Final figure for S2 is 1.01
